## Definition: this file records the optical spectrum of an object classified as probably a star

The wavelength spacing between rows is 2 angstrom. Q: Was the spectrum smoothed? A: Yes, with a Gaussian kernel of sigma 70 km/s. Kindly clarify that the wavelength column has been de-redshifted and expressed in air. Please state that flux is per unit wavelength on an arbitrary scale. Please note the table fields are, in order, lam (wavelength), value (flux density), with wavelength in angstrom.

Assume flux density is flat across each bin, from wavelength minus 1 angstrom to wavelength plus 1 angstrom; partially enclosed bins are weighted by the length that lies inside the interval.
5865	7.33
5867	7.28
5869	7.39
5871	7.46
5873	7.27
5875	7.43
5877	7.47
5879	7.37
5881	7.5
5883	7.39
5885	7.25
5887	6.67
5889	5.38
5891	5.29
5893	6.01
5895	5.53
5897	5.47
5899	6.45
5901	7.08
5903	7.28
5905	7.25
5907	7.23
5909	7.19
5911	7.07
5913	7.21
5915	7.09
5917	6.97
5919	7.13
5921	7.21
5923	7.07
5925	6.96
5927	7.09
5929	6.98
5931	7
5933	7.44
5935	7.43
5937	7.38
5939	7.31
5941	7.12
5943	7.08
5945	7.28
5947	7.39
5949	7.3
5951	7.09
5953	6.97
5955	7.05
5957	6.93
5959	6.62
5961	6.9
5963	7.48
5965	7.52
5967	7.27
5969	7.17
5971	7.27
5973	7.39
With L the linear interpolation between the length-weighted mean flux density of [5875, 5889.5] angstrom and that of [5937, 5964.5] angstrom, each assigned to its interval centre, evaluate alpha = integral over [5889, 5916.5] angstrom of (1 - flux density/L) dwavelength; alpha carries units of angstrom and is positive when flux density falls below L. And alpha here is 2.0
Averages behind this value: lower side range 7.09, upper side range 7.13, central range 6.59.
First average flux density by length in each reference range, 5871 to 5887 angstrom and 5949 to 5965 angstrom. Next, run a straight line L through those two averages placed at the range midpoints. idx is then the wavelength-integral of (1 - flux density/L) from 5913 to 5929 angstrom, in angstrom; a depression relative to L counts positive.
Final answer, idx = 0.25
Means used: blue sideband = 7.34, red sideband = 7.06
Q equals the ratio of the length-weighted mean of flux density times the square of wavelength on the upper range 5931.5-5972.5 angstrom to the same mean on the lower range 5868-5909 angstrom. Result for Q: 1.08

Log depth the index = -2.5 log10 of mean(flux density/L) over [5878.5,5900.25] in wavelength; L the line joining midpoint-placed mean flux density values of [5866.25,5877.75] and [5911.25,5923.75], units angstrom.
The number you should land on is 0.14 mag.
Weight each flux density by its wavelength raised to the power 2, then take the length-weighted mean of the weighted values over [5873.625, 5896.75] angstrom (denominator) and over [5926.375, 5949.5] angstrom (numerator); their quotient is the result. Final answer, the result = 1.11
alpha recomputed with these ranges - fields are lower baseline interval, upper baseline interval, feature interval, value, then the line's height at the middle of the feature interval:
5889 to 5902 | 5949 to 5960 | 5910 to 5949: -3.9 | 6.53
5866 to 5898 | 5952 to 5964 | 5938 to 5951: -0.5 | 6.95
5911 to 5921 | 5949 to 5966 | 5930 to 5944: -0.3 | 7.1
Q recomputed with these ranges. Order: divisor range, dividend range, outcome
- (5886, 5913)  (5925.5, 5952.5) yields 1.13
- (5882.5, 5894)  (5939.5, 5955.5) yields 1.16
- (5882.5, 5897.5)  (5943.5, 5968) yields 1.20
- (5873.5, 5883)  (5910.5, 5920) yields 0.97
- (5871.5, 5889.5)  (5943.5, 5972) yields 1.03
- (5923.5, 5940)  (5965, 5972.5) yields 1.03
